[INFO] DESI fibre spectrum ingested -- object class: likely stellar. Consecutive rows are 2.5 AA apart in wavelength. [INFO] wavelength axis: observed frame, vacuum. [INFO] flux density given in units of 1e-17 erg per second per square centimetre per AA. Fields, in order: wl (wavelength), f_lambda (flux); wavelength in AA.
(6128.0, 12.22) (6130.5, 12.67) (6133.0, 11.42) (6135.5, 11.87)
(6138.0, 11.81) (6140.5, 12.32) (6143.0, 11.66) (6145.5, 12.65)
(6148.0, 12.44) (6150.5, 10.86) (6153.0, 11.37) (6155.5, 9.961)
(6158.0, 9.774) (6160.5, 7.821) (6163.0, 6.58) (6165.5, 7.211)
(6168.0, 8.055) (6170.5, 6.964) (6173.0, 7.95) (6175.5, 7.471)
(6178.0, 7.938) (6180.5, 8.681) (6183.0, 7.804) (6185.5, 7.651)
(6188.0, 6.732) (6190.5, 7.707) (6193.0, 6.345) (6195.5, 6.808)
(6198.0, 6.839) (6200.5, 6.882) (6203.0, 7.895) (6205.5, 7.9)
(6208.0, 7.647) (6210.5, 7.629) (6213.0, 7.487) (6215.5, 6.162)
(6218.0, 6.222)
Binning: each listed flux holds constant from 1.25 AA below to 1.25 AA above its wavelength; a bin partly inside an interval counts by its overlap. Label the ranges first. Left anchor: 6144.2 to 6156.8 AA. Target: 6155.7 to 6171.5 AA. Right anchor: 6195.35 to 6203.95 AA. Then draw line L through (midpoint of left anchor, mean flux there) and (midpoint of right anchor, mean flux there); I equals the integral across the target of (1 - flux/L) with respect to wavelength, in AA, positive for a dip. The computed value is 3.7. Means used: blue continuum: 11.5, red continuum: 7.12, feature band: 7.89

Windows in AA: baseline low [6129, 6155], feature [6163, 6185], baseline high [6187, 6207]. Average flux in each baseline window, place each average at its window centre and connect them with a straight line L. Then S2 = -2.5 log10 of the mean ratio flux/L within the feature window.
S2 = 0.18 mag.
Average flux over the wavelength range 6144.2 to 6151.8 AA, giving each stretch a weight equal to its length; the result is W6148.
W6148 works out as 12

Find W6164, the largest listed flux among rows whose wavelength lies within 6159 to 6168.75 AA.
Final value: 8.055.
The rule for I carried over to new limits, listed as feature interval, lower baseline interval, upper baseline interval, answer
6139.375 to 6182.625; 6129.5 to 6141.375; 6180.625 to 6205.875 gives 2.8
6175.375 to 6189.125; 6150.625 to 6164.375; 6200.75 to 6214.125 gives 1.2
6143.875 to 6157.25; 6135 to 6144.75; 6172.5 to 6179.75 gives -0.8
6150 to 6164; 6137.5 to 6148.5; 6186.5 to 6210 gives 2.1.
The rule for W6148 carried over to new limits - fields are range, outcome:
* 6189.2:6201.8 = 6.92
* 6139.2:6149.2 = 12.3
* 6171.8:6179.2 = 7.78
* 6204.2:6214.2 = 7.67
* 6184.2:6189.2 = 7.2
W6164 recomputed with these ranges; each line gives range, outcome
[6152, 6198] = 11.37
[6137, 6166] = 12.65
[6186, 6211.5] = 7.9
